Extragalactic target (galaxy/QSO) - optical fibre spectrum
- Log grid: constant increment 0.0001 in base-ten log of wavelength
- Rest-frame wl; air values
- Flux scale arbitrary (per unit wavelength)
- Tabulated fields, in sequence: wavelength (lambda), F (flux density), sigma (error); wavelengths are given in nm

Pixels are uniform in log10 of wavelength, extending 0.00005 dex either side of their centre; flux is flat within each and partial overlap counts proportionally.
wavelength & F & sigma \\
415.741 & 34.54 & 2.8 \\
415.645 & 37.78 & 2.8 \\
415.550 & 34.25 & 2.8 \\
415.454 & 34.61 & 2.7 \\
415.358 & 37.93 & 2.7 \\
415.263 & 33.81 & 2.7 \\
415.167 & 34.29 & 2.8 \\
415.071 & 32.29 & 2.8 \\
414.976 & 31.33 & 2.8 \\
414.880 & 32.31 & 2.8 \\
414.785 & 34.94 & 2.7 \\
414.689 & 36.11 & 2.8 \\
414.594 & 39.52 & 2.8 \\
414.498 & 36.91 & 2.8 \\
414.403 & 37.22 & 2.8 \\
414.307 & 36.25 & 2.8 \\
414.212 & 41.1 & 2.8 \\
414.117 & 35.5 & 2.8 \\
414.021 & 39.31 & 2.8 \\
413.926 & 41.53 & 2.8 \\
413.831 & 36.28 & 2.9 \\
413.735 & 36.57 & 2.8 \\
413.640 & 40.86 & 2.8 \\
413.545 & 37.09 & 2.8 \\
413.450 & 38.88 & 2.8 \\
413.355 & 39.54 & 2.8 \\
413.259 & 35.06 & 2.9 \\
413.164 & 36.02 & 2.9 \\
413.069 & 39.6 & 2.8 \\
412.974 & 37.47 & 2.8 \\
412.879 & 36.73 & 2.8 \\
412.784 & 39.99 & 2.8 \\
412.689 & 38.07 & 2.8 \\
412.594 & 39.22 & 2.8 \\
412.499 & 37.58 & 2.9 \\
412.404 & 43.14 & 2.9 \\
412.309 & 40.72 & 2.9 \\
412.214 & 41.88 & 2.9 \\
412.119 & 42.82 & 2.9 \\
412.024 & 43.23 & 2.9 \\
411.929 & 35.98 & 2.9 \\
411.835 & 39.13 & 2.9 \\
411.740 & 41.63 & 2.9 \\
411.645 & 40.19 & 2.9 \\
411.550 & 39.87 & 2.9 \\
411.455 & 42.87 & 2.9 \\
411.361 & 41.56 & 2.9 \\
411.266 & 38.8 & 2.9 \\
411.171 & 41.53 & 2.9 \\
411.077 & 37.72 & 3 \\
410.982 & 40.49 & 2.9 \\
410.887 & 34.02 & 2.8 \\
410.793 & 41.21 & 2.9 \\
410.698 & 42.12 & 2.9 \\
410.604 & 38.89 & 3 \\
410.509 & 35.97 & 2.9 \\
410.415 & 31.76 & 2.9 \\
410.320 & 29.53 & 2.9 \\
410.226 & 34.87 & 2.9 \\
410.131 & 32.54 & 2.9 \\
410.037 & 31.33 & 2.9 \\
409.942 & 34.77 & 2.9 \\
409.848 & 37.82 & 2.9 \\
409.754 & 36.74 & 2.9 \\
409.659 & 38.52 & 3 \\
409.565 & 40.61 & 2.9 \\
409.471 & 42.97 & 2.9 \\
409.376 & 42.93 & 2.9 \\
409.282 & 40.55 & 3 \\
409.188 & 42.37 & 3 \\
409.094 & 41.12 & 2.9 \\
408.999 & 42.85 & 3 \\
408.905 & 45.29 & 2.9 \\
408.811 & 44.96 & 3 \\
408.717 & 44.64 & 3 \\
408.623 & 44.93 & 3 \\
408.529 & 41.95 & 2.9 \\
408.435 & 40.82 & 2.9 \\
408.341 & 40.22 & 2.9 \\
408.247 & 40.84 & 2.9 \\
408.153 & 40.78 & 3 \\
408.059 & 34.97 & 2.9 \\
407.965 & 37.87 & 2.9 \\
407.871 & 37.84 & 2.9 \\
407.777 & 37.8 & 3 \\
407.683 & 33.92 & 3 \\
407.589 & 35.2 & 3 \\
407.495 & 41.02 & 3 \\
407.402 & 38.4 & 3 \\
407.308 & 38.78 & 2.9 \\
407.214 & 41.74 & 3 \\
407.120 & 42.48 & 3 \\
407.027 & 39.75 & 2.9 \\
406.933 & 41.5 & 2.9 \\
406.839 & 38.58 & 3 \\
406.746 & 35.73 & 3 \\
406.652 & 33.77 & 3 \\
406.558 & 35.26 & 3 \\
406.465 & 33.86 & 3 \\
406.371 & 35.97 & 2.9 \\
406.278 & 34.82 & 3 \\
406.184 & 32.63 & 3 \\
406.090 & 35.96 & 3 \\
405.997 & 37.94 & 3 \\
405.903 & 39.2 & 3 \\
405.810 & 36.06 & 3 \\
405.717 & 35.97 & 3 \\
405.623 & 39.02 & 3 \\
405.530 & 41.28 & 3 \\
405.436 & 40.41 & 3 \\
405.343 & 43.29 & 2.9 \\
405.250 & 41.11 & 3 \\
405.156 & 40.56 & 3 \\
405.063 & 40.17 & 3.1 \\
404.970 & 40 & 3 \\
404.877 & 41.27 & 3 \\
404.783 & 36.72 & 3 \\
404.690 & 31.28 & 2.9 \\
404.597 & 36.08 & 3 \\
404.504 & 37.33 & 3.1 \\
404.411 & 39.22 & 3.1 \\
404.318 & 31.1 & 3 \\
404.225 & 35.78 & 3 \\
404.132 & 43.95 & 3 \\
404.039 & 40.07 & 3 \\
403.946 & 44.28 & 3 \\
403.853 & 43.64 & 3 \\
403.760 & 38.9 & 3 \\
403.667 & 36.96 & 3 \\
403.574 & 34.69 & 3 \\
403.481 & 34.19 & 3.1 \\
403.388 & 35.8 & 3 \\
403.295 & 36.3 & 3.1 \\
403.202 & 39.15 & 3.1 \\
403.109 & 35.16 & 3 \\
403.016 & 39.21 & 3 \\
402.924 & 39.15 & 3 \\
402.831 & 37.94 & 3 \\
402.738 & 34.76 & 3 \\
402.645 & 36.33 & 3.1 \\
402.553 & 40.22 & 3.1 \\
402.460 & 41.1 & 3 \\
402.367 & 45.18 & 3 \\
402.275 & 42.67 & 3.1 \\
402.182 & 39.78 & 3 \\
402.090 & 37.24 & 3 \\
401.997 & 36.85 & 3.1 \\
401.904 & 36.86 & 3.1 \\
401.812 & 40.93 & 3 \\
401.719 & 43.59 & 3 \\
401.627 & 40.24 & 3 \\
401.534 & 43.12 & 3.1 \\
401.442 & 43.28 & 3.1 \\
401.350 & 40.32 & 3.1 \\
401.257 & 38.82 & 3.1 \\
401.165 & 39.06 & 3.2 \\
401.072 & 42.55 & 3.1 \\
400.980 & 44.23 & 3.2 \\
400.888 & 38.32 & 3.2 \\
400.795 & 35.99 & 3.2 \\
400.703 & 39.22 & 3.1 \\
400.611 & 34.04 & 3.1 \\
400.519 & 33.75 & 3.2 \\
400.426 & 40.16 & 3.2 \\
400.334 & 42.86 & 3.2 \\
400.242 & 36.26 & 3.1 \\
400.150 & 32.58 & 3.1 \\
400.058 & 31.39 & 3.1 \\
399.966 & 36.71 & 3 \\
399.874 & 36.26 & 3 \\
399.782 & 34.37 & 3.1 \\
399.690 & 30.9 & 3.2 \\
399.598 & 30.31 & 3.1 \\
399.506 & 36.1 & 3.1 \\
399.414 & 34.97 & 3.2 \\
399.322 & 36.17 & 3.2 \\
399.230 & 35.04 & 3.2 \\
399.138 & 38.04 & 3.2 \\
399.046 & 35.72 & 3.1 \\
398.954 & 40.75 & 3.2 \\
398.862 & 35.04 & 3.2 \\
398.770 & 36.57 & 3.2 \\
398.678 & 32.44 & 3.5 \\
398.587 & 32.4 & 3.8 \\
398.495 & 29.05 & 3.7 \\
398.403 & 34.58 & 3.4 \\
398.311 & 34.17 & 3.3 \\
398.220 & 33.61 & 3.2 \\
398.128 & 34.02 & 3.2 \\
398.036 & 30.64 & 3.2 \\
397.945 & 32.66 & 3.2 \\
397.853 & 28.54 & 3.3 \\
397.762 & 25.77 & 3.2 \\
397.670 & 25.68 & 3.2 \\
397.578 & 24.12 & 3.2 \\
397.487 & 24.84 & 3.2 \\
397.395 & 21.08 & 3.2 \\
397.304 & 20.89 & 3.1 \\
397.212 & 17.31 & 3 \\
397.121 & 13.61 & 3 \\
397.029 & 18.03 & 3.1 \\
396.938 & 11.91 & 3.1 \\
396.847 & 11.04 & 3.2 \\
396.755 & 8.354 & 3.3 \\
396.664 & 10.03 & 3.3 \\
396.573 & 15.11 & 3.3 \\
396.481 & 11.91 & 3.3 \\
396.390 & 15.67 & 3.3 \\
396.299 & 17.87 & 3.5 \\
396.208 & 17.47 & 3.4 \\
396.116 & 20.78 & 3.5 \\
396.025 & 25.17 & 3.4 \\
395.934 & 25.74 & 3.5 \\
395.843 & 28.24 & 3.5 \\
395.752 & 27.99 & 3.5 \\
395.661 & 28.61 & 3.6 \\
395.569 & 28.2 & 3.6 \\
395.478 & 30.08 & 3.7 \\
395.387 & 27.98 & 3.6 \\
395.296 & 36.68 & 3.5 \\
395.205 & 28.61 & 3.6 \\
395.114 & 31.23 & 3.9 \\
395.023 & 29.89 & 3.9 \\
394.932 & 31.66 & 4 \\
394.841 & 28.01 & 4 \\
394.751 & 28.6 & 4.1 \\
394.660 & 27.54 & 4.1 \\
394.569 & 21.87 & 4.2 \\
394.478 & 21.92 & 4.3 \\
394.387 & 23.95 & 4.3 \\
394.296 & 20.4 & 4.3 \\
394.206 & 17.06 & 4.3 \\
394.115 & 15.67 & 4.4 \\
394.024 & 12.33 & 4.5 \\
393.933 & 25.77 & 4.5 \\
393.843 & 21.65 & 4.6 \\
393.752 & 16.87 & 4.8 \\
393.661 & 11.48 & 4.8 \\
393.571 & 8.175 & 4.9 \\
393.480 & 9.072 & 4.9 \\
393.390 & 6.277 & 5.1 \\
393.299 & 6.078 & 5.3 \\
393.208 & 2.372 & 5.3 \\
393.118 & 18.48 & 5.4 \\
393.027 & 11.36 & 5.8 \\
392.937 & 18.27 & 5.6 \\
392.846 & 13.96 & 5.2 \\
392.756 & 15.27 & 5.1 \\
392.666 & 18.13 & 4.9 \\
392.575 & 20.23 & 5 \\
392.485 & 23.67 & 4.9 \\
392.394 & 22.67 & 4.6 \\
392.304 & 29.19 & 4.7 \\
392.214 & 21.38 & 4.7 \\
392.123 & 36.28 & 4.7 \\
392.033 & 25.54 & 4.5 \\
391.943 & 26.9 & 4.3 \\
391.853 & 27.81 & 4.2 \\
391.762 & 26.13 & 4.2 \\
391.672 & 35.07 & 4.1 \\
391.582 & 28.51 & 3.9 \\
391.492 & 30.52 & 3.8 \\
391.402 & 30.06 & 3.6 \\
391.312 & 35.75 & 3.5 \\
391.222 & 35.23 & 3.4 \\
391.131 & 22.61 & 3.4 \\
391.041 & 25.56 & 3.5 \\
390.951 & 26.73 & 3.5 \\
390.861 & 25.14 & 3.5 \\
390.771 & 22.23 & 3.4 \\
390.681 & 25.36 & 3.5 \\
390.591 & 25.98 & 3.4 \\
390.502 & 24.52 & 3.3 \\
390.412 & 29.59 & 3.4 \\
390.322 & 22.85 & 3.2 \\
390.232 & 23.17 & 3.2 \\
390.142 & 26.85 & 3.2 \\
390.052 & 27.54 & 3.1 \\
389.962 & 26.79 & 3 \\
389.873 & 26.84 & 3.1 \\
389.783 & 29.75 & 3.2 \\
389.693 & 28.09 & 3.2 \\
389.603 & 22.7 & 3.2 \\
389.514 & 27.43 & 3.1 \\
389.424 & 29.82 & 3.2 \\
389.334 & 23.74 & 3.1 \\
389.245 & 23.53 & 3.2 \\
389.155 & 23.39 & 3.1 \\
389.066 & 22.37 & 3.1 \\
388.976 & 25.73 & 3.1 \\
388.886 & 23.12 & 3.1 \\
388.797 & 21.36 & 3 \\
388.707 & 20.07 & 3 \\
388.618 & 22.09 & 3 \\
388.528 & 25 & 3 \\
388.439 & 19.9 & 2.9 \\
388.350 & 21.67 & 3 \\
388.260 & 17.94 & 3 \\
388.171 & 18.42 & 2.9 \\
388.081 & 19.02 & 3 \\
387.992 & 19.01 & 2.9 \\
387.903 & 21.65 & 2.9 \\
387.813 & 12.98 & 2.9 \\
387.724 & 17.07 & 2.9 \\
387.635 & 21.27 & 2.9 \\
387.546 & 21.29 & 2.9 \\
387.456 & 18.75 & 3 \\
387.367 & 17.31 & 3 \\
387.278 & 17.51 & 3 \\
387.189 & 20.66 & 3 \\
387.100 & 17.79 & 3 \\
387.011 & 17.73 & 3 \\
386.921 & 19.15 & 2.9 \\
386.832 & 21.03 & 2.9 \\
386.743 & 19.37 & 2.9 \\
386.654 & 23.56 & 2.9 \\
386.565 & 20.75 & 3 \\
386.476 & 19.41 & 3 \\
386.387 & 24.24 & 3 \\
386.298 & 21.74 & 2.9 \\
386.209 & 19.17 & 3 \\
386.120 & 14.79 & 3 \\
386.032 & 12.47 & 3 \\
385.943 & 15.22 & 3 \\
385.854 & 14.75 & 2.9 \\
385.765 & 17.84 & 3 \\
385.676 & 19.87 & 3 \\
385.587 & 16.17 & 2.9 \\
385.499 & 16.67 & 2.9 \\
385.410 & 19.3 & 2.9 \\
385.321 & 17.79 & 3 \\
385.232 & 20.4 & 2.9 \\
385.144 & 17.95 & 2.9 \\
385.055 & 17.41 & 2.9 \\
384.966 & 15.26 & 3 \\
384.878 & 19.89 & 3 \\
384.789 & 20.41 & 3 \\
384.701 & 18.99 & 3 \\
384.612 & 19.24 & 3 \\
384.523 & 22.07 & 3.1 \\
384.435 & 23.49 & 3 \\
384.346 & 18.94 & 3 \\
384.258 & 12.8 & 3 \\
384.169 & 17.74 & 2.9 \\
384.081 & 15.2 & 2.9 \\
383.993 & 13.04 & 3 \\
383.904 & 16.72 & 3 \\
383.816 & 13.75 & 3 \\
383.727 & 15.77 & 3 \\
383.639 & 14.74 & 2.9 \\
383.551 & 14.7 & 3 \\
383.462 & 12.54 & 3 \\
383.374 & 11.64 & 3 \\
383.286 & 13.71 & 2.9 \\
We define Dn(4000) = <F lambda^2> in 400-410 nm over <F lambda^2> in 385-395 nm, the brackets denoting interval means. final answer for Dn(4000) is 1.95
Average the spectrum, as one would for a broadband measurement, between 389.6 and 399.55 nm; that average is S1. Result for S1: 24.6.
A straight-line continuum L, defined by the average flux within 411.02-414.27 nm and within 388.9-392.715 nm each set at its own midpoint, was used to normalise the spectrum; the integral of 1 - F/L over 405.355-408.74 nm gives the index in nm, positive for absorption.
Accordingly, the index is -0.22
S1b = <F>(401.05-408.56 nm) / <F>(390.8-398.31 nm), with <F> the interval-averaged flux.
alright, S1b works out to 1.71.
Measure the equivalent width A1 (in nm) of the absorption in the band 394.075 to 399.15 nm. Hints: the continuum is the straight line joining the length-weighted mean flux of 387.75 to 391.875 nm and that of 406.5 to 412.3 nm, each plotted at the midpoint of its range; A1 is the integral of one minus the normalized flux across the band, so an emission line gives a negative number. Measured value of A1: 0.78 nm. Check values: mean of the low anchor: 24.9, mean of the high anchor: 39.2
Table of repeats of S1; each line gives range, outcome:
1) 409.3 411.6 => 37.9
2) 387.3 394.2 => 22.1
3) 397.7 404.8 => 36.9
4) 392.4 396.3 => 21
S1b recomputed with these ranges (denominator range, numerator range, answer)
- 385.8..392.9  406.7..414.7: 1.70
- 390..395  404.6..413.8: 1.72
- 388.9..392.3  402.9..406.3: 1.41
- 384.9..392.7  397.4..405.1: 1.61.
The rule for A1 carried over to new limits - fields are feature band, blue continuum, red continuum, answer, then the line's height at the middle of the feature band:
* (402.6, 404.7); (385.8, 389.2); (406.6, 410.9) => -0.20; 34.3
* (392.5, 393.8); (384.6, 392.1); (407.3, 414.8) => 0.65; 25.9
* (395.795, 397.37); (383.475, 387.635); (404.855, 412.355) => 0.62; 28.1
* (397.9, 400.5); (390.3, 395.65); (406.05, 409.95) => -0.43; 29.9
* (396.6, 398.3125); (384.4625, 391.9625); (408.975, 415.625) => 0.38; 28.3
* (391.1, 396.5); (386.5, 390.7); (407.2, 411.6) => 0.75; 26.5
